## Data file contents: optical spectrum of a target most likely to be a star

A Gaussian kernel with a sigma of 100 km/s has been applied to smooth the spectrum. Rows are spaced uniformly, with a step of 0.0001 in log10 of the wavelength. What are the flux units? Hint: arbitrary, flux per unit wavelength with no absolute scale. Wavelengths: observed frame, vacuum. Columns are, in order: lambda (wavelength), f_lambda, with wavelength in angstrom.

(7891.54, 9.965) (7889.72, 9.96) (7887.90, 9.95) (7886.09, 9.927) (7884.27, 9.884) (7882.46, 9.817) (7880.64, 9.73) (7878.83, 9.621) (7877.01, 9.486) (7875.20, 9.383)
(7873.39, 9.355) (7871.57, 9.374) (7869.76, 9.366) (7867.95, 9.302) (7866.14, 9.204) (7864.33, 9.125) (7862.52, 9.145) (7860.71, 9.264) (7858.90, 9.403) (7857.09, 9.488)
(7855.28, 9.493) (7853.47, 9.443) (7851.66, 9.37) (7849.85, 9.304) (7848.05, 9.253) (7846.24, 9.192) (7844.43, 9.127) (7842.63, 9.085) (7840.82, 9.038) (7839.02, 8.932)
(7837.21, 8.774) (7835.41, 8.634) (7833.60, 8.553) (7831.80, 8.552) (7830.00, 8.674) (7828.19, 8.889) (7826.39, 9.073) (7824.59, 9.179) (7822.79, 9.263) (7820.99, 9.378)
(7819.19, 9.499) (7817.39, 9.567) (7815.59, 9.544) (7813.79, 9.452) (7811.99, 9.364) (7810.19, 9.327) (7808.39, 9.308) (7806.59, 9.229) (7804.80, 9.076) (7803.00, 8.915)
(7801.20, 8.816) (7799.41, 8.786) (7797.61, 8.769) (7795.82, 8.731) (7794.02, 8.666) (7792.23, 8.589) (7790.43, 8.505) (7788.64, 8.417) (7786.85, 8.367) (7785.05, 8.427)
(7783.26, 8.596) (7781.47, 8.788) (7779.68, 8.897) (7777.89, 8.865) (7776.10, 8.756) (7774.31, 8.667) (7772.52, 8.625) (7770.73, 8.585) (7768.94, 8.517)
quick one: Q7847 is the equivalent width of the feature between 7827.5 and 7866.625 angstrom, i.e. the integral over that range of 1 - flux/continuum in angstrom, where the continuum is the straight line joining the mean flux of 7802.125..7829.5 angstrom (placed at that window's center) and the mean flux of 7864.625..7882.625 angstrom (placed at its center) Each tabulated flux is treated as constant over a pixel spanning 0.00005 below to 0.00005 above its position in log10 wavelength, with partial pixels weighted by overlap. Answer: 1.1 angstrom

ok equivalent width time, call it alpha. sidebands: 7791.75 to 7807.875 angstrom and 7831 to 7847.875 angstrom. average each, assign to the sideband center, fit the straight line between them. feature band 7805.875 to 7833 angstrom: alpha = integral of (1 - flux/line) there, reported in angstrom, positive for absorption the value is -1.02 angstrom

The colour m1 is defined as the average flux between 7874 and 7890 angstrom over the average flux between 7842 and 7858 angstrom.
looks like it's 1.05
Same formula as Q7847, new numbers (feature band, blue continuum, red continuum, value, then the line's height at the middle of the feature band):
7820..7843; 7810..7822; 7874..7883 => 1.36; 9.49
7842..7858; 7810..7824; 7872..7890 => 0.42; 9.56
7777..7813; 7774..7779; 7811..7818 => 1.17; 9.12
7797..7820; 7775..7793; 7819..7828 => -0.52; 9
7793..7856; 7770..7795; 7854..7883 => -0.61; 9.01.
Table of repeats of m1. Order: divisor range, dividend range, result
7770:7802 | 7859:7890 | 1.10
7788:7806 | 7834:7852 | 1.03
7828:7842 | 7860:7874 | 1.06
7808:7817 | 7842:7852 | 0.98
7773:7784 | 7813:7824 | 1.08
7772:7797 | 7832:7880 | 1.07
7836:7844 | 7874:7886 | 1.08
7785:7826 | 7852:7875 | 1.03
